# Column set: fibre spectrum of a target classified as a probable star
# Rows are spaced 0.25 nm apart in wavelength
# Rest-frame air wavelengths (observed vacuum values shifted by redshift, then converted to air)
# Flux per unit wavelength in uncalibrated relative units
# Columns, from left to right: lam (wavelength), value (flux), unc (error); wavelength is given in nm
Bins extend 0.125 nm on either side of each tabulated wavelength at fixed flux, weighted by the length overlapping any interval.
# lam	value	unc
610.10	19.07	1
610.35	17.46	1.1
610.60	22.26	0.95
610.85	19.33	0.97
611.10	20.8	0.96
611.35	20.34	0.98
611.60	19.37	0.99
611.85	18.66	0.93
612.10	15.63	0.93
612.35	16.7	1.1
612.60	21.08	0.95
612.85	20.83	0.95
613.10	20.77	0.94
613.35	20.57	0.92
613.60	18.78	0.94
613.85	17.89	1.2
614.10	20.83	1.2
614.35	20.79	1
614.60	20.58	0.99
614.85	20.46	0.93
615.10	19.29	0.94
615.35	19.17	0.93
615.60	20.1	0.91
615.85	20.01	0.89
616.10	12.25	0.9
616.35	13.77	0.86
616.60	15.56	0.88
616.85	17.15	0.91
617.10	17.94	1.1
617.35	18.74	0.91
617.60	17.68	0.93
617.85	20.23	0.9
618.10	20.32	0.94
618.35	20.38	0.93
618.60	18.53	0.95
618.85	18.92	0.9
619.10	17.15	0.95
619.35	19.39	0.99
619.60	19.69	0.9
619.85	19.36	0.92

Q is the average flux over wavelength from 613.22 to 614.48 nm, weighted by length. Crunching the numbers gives 19.8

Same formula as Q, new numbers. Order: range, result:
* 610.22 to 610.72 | 19.8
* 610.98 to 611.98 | 19.8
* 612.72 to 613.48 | 20.7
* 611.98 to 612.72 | 17.8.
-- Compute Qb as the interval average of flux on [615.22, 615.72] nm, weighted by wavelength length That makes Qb 19.6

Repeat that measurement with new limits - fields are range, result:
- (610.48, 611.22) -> 20.8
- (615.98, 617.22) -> 15.3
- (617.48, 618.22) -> 19.4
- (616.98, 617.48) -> 18.3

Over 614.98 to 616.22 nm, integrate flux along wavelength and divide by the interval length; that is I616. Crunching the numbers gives 18.2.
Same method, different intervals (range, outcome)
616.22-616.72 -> 14.6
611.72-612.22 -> 17.2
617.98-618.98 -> 19.5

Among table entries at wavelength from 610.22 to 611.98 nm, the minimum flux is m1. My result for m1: 17.46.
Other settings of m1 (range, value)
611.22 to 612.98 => 15.63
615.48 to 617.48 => 12.25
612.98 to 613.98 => 17.89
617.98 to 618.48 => 20.32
